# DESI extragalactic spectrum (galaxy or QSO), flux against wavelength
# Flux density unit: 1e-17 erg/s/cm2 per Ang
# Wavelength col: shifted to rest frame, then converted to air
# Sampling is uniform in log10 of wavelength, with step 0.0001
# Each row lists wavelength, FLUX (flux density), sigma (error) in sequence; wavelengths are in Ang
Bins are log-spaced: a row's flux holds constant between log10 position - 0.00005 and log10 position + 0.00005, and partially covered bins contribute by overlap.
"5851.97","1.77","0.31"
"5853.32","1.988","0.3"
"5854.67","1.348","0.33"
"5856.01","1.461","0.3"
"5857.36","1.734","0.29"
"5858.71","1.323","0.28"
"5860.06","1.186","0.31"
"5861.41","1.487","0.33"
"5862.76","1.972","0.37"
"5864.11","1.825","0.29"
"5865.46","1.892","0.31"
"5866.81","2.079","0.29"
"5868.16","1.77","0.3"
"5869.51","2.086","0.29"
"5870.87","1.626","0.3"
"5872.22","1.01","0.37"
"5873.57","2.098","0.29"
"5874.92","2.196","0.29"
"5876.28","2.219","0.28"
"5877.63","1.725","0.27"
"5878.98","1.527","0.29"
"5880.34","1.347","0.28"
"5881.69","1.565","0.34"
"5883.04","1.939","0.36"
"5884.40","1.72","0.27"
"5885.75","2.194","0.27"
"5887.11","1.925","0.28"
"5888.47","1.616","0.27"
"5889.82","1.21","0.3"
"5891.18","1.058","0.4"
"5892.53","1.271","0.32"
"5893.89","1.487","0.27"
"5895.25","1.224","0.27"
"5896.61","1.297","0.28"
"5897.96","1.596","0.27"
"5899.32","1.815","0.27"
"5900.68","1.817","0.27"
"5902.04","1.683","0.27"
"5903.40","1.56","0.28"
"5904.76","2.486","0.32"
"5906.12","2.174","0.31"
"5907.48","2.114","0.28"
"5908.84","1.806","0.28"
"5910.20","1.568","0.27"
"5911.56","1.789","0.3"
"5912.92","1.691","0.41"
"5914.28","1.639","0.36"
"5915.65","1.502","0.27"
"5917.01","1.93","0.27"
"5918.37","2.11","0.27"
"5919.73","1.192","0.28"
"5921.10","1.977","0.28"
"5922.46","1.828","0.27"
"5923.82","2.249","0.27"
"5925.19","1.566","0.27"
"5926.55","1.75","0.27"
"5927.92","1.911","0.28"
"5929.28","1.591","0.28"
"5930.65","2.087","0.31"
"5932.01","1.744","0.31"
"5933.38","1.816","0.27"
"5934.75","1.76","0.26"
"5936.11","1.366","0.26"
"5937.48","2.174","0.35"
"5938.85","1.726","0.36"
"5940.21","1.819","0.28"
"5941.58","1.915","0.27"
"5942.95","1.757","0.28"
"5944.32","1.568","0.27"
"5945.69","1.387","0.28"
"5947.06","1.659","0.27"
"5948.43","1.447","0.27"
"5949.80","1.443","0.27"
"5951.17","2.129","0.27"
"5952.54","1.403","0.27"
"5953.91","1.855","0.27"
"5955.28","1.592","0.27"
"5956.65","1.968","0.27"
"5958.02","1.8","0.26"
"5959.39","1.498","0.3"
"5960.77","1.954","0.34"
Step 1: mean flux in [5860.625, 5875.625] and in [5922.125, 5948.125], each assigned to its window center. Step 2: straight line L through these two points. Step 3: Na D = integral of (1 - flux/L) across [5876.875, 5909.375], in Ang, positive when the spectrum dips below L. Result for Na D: 2.2 Ang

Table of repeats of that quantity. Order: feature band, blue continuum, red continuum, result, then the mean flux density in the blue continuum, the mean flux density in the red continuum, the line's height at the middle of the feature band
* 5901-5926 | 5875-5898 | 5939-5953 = -3.1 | 1.6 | 1.66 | 1.63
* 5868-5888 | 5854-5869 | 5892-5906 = -1.8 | 1.65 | 1.65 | 1.65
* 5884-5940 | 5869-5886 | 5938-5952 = -0.1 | 1.78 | 1.69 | 1.73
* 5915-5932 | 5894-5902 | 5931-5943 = -0.9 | 1.56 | 1.8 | 1.71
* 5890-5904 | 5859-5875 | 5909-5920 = 2.0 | 1.74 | 1.7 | 1.72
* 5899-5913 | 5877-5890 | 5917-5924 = -0.6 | 1.69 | 1.85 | 1.79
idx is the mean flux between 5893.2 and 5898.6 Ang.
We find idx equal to 1.4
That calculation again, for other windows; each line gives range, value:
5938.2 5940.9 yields 1.78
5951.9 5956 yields 1.62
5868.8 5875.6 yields 1.8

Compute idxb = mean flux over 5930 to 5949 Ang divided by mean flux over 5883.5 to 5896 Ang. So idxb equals 1.13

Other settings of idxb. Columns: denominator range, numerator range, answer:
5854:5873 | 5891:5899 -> 0.83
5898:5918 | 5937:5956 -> 0.93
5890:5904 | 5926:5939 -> 1.22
